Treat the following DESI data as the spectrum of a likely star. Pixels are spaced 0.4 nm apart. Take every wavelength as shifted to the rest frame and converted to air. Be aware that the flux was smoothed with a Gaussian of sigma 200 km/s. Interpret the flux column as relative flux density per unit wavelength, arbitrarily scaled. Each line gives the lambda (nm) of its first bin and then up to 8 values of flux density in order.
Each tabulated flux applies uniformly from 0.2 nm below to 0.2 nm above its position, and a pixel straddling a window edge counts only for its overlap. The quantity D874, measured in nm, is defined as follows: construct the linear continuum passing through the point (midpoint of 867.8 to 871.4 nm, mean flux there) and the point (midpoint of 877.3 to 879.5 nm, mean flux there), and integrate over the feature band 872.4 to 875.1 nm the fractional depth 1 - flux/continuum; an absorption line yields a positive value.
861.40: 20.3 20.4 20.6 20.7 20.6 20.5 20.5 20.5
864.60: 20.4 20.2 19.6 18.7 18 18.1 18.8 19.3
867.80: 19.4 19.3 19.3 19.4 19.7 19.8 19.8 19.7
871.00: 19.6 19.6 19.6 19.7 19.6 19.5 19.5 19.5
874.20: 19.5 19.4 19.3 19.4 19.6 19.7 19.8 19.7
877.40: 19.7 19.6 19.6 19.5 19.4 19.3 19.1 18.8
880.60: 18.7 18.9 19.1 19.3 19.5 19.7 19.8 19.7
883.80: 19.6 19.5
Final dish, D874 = 0.01 nm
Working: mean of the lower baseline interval 19.6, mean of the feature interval 19.5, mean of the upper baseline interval 19.5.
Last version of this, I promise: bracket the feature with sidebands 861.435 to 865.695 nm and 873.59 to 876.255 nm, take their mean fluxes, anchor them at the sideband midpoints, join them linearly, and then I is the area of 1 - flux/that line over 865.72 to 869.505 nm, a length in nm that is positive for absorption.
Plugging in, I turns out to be 0.20 nm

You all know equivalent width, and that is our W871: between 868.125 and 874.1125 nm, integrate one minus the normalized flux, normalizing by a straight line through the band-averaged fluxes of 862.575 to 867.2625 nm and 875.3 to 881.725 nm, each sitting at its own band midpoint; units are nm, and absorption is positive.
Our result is -0.01 nm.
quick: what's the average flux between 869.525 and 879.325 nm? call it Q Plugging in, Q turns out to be 19.6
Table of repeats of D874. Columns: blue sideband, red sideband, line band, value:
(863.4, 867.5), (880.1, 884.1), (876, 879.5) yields -0.04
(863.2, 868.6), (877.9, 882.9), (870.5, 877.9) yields -0.09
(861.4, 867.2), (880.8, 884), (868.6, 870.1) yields 0.01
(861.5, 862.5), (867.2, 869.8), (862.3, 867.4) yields 0.08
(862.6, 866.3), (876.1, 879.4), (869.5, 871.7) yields 0.01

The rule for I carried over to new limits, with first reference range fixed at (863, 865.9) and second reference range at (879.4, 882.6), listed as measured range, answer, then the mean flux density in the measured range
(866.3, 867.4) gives 0.079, 18.6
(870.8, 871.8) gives 0.006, 19.6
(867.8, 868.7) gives 0.026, 19.3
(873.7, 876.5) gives -0.003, 19.5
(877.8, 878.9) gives -0.015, 19.5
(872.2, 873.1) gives 0.002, 19.6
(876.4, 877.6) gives -0.023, 19.7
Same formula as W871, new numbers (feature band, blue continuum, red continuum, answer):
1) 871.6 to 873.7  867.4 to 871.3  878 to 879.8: -0.01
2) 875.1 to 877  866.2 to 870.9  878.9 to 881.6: -0.05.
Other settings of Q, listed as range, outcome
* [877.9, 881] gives 19.2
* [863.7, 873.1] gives 19.5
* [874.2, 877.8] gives 19.6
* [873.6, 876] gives 19.4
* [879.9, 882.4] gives 19.1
